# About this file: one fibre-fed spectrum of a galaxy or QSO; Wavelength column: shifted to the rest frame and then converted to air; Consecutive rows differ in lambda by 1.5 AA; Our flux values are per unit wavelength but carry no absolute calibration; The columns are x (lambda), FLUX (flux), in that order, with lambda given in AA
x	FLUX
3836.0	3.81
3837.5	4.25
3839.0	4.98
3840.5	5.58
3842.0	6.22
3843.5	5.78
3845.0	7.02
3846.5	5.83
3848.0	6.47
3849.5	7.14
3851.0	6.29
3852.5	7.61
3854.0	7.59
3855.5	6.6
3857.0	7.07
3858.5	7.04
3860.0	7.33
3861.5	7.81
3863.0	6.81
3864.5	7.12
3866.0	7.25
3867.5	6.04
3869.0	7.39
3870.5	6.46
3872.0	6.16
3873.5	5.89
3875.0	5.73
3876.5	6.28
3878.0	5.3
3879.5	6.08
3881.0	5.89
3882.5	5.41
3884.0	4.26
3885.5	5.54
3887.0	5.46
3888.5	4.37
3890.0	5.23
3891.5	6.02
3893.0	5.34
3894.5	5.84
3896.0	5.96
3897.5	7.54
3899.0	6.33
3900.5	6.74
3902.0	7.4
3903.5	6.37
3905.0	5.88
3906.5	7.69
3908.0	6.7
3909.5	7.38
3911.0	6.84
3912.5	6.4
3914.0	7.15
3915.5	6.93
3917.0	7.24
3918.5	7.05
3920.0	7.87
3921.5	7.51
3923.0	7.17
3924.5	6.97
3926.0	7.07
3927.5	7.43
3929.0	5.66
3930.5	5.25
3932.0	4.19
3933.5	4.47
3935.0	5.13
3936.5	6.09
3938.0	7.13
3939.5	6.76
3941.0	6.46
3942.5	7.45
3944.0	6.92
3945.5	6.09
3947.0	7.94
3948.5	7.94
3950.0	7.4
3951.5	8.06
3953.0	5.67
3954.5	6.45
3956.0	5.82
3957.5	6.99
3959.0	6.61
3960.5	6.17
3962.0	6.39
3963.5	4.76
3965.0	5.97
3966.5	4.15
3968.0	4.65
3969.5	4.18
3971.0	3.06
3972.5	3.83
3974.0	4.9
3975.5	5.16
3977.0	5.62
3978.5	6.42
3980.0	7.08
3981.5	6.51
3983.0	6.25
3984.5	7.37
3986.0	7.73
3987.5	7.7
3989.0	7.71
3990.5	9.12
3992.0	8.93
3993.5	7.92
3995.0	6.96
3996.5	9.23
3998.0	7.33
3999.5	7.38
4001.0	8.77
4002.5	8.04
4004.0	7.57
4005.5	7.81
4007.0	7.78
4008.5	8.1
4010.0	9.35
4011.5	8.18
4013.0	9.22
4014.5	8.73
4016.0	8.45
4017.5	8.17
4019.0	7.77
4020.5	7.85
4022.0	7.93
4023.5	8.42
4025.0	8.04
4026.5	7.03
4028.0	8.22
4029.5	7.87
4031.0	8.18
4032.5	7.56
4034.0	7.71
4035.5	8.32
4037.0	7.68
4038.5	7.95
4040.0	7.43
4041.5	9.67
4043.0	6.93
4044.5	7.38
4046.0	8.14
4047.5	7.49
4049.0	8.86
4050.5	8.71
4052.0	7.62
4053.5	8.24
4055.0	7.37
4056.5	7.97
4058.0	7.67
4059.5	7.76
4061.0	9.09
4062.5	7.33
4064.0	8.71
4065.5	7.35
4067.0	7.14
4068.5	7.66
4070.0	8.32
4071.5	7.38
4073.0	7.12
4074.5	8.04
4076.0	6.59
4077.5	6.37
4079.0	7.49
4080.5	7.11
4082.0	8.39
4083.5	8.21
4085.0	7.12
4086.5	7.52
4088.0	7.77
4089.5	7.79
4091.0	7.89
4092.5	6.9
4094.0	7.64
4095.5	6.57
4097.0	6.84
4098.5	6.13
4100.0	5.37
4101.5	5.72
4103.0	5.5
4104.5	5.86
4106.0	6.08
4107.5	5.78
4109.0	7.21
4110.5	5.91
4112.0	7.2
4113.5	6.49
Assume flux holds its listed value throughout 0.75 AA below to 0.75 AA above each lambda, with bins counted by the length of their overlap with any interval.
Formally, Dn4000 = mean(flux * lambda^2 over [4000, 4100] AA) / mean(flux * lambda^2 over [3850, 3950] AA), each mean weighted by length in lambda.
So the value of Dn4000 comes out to 1.29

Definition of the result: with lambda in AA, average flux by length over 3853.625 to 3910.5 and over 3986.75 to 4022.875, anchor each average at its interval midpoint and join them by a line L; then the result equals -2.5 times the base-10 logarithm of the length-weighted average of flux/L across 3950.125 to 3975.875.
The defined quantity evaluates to 0.34 mag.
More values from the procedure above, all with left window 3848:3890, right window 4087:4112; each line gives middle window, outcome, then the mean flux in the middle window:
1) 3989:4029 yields -0.25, 8.15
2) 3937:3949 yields -0.10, 7.05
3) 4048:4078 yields -0.19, 7.77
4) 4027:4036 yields -0.21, 7.94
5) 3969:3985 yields 0.18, 5.48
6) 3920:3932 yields -0.04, 6.64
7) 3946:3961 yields -0.08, 6.9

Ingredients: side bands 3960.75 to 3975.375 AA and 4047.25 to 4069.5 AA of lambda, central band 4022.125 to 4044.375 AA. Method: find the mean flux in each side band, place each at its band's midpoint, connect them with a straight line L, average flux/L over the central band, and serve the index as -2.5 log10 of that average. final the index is -0.13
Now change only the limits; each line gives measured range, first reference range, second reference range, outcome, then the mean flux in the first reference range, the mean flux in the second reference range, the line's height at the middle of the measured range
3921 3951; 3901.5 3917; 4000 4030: 0.10 mag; 6.88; 8.16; 7.21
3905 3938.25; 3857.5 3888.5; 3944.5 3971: -0.07 mag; 6.22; 6.11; 6.16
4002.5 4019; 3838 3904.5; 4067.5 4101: -0.20 mag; 6.28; 7.27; 6.93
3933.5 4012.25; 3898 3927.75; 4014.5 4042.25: 0.12 mag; 7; 8.03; 7.54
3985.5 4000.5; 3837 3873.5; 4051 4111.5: -0.15 mag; 6.58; 7.22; 6.97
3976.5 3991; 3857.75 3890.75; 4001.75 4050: 0.06 mag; 6.13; 8.06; 7.52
